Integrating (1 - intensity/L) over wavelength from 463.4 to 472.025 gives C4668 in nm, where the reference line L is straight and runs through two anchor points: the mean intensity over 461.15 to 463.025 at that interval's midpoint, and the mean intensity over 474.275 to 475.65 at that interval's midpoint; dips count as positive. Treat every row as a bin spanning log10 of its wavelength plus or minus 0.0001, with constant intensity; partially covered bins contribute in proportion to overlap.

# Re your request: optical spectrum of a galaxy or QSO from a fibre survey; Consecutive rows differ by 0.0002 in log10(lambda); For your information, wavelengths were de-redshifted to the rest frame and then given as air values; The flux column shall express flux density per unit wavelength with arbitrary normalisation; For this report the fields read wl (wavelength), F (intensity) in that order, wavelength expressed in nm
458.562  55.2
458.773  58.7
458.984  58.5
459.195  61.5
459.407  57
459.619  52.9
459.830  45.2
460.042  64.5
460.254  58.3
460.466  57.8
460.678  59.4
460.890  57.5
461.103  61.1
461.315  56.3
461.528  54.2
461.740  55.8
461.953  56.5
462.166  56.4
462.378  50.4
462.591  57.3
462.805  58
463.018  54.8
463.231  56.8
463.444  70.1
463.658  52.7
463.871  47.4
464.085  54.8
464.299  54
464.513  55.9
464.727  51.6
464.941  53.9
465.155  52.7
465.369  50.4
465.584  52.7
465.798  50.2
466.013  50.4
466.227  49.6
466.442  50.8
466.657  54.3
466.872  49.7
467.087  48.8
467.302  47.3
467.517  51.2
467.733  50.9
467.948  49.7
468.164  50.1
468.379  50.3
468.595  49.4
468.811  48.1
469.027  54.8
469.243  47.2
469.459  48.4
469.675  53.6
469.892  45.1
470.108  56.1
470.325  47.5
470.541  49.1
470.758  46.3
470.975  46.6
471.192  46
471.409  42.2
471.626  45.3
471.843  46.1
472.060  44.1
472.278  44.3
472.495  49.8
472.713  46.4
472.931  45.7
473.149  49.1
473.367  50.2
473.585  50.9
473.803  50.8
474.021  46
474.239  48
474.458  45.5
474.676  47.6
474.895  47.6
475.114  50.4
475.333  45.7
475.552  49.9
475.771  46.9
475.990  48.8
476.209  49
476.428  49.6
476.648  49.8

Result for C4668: 0.32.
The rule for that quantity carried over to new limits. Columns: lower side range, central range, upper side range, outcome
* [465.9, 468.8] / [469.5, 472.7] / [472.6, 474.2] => 0.12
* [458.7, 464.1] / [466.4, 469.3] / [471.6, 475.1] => 0.08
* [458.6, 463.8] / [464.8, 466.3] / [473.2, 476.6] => 0.08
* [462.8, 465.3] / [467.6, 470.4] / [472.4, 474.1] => 0.08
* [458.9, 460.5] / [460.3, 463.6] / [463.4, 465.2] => -0.11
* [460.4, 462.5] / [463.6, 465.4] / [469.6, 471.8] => 0.03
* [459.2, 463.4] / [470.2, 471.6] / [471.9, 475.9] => 0.10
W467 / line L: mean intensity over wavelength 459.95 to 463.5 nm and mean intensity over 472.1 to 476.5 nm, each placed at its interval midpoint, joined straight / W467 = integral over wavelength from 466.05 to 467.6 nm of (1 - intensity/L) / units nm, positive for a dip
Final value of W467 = 0.10 nm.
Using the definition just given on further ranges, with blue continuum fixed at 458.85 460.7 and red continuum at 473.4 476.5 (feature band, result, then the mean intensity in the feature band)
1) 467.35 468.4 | 0.044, 50.3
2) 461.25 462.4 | 0.016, 55.2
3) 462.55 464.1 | -0.040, 56.5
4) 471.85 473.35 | 0.090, 46.7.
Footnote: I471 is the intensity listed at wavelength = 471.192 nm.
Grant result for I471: 46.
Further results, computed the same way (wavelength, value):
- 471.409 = 42.2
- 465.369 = 50.4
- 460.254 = 58.3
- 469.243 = 47.2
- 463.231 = 56.8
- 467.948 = 49.7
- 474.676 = 47.6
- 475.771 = 46.9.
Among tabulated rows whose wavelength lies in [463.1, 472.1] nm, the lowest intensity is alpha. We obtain 42.2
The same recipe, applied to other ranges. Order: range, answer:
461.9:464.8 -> 47.4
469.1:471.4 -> 45.1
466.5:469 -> 47.3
